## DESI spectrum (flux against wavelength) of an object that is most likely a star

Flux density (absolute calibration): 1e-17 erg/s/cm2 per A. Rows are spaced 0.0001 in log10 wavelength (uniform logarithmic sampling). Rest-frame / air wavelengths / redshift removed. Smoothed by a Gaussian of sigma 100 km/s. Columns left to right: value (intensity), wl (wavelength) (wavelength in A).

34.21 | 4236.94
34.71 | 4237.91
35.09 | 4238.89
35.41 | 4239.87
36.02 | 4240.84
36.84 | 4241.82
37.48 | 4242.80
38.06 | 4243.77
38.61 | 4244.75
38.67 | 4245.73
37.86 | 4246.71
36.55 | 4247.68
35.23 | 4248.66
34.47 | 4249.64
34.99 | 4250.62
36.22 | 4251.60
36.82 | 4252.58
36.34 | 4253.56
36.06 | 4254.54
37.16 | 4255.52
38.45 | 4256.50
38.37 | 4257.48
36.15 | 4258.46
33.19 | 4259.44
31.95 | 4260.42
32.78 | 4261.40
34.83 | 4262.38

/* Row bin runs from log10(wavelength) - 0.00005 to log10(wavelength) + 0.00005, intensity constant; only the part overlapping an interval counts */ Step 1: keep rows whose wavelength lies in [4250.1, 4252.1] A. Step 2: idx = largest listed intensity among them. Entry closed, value 36.22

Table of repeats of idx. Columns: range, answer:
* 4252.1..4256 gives 37.16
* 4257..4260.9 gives 38.37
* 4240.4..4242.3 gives 36.84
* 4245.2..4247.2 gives 38.67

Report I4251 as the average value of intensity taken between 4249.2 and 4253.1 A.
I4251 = 35.6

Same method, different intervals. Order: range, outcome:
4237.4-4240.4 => 35.1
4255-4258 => 38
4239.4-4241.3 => 35.8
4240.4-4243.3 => 36.8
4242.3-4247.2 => 38.2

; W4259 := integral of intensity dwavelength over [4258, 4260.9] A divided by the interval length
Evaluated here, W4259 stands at 33.8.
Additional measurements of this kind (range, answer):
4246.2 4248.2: 37.3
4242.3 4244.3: 37.8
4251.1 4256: 36.5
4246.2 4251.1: 35.8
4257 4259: 37.2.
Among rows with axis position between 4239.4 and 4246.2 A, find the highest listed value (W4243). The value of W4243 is 38.67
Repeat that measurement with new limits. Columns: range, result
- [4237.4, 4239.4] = 35.09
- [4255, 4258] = 38.45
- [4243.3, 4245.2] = 38.61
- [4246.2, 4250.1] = 37.86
